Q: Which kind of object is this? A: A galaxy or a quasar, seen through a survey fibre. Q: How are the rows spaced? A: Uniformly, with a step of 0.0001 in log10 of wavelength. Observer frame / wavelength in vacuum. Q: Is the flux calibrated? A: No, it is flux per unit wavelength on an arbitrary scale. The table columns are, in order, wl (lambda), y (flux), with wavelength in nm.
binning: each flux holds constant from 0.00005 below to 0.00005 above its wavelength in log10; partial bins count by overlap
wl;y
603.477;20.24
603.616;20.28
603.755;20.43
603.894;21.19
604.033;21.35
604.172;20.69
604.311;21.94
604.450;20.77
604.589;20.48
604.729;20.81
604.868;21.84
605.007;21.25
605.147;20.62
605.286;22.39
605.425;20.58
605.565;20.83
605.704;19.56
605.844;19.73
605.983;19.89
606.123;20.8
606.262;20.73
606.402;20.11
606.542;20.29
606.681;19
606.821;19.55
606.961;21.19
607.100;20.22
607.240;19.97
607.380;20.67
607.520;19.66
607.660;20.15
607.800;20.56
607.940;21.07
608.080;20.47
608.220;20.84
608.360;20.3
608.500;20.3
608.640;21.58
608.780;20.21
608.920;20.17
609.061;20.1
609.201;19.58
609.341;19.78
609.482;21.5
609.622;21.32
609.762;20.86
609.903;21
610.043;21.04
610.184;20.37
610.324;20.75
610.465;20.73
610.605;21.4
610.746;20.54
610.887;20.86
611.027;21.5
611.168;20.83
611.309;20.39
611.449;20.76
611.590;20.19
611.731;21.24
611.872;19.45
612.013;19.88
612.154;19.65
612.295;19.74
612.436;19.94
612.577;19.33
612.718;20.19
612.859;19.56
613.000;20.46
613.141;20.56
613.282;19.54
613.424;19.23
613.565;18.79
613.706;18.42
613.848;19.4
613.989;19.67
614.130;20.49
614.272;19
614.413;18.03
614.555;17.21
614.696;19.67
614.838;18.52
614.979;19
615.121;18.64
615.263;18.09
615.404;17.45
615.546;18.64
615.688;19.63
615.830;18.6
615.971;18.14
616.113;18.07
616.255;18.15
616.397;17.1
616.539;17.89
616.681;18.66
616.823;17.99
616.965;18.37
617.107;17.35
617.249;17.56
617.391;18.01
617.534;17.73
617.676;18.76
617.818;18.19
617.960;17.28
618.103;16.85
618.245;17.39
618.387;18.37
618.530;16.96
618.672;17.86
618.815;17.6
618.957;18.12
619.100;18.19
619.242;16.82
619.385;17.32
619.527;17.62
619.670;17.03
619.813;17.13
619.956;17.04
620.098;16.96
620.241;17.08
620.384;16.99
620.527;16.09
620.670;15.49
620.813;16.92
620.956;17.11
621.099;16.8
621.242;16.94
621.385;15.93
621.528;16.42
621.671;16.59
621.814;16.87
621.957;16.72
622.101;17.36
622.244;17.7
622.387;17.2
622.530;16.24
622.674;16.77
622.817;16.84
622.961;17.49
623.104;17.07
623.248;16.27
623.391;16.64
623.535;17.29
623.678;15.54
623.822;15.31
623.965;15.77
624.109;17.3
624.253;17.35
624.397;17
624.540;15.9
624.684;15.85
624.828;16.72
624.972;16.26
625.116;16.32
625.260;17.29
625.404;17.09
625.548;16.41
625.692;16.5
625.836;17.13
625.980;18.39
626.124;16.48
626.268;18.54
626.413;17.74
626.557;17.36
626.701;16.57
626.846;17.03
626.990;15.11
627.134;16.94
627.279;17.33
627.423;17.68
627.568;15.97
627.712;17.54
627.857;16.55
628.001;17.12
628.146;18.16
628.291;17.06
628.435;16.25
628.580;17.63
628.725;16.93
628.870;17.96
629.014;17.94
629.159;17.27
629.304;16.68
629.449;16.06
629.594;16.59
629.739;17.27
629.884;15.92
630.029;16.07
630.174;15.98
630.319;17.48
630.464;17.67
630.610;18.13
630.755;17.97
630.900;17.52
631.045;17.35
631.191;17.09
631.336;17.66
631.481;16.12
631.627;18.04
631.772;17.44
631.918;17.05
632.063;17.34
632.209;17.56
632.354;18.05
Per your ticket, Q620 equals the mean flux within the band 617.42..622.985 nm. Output 17.1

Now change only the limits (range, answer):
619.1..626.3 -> 16.8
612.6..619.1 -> 18.5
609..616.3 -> 19.7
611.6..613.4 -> 19.9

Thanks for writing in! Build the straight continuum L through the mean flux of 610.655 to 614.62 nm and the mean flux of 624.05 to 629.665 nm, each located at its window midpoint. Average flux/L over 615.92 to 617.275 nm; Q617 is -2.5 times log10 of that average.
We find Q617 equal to 0.06 mag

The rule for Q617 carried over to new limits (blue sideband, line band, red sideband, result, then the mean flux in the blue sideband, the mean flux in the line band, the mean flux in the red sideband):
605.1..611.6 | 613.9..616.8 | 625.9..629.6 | 0.04 mag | 20.5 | 18.5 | 17.1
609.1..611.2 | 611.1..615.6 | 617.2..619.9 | 0.01 mag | 20.8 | 19.4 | 17.6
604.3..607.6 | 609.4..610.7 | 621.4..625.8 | -0.07 mag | 20.5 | 21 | 16.7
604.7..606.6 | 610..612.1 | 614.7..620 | -0.07 mag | 20.7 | 20.6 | 17.9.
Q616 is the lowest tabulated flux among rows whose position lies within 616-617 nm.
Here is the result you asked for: 17.1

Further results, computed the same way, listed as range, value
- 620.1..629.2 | 15.11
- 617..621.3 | 15.49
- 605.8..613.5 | 19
